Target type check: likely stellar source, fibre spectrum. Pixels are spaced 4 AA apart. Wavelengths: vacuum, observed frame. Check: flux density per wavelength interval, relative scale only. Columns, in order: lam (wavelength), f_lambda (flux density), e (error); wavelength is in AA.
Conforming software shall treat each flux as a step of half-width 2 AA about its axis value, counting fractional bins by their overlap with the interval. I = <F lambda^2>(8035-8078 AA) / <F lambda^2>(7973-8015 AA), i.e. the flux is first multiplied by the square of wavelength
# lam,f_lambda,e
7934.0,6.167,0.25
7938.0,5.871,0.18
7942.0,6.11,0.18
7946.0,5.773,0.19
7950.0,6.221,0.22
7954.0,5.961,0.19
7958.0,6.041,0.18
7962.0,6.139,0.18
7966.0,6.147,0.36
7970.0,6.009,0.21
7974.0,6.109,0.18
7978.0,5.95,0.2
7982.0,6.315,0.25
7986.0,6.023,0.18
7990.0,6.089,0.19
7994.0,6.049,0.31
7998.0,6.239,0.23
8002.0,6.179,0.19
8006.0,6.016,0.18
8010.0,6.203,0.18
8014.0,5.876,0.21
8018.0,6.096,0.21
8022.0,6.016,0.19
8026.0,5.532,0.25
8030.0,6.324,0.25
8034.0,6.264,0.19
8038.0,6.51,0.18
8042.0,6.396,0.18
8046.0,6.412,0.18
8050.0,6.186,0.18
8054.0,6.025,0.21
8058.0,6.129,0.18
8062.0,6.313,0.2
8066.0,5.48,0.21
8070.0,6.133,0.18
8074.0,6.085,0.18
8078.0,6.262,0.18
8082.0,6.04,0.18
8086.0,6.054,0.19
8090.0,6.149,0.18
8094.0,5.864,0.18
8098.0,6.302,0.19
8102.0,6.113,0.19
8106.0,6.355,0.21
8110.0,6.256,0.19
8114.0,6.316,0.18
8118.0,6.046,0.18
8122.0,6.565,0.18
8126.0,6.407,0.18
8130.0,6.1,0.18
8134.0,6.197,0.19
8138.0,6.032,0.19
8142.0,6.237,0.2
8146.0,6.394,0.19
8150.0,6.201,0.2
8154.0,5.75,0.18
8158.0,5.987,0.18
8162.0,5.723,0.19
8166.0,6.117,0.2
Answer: 1.03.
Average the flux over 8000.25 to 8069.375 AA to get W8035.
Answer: 6.12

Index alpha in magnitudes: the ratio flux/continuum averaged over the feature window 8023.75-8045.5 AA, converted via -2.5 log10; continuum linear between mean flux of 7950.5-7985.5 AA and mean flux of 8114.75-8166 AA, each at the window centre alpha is -0.02 mag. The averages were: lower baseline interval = 6.09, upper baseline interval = 6.14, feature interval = 6.22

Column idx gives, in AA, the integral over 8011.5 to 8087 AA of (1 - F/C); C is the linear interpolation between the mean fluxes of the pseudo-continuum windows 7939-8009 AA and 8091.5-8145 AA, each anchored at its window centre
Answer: 0.5 AA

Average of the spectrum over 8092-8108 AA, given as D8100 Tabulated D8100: 6.16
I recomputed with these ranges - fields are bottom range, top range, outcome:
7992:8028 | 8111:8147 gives 1.07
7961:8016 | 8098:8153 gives 1.06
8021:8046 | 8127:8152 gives 1.03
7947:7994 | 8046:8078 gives 1.02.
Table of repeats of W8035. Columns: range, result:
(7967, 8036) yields 6.08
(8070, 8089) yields 6.11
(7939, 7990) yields 6.06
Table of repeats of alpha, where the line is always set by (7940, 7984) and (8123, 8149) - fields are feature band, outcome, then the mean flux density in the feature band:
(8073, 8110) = 0.01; 6.14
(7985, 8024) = 0.01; 6.08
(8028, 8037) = -0.03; 6.32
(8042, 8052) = -0.03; 6.32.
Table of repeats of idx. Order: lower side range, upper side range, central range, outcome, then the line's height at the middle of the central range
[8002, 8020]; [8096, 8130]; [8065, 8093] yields 0.8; 6.21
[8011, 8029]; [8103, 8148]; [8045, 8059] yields -0.4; 6.03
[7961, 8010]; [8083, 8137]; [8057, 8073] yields 0.4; 6.17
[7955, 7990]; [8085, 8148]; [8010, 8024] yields 0.2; 6.13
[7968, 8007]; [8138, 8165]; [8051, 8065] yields -0.1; 6.08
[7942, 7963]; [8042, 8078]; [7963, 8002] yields -0.3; 6.06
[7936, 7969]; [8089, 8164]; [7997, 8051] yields -0.7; 6.08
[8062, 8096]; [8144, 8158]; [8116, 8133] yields -0.6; 6.07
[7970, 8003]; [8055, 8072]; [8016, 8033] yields 0.2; 6.06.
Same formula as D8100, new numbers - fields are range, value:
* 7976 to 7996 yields 6.09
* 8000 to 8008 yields 6.1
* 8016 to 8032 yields 5.99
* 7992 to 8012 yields 6.14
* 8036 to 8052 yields 6.38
